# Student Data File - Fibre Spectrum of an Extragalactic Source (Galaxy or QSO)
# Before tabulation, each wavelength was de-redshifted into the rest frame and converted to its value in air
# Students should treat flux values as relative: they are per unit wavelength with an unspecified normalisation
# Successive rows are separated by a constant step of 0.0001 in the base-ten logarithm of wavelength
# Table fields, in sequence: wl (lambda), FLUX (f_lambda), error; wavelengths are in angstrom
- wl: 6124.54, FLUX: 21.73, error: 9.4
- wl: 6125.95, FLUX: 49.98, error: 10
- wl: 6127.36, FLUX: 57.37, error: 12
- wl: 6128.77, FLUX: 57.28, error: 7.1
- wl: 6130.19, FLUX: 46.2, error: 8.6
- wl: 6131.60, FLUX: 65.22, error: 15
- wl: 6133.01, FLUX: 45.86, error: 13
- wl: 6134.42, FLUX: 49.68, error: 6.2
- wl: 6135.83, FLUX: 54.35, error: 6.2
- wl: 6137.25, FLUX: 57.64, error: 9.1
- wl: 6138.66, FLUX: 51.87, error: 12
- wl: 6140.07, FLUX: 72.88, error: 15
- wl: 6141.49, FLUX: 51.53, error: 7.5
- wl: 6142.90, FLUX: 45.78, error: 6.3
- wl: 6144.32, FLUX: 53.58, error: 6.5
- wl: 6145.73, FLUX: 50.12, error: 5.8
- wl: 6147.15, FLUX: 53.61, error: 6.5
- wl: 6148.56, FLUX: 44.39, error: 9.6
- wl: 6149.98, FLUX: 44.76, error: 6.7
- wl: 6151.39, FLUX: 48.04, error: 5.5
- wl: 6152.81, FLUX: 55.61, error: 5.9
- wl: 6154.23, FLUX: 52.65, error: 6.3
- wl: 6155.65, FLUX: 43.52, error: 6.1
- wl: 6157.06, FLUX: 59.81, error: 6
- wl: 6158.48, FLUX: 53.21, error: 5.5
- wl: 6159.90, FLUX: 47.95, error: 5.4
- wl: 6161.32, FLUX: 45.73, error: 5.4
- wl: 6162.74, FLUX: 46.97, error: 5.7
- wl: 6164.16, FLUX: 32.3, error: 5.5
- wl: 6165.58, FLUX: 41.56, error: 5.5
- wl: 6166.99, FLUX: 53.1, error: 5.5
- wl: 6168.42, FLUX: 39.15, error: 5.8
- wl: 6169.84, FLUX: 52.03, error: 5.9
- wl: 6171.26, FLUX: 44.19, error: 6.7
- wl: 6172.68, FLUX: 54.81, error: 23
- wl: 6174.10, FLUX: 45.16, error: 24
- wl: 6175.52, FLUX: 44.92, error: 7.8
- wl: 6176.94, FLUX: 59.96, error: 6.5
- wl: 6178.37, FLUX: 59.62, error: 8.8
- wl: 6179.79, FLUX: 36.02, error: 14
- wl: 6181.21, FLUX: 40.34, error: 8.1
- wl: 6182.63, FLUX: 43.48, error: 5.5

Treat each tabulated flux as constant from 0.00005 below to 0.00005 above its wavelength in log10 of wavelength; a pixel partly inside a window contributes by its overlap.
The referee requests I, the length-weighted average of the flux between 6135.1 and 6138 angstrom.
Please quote 55.9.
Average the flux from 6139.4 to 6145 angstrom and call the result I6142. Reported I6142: 55.8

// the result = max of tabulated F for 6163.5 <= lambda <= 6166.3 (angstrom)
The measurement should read 41.56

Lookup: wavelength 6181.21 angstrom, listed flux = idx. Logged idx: 40.34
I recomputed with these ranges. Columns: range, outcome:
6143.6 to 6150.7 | 49.3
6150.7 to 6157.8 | 51.9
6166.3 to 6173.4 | 48.6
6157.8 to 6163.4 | 48.4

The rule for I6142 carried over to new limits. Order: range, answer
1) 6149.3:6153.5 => 49.5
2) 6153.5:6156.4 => 48.4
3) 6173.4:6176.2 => 45.1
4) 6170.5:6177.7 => 49.9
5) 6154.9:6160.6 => 51.1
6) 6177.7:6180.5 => 47.7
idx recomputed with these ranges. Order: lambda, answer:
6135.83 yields 54.35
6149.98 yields 44.76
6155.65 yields 43.52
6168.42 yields 39.15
